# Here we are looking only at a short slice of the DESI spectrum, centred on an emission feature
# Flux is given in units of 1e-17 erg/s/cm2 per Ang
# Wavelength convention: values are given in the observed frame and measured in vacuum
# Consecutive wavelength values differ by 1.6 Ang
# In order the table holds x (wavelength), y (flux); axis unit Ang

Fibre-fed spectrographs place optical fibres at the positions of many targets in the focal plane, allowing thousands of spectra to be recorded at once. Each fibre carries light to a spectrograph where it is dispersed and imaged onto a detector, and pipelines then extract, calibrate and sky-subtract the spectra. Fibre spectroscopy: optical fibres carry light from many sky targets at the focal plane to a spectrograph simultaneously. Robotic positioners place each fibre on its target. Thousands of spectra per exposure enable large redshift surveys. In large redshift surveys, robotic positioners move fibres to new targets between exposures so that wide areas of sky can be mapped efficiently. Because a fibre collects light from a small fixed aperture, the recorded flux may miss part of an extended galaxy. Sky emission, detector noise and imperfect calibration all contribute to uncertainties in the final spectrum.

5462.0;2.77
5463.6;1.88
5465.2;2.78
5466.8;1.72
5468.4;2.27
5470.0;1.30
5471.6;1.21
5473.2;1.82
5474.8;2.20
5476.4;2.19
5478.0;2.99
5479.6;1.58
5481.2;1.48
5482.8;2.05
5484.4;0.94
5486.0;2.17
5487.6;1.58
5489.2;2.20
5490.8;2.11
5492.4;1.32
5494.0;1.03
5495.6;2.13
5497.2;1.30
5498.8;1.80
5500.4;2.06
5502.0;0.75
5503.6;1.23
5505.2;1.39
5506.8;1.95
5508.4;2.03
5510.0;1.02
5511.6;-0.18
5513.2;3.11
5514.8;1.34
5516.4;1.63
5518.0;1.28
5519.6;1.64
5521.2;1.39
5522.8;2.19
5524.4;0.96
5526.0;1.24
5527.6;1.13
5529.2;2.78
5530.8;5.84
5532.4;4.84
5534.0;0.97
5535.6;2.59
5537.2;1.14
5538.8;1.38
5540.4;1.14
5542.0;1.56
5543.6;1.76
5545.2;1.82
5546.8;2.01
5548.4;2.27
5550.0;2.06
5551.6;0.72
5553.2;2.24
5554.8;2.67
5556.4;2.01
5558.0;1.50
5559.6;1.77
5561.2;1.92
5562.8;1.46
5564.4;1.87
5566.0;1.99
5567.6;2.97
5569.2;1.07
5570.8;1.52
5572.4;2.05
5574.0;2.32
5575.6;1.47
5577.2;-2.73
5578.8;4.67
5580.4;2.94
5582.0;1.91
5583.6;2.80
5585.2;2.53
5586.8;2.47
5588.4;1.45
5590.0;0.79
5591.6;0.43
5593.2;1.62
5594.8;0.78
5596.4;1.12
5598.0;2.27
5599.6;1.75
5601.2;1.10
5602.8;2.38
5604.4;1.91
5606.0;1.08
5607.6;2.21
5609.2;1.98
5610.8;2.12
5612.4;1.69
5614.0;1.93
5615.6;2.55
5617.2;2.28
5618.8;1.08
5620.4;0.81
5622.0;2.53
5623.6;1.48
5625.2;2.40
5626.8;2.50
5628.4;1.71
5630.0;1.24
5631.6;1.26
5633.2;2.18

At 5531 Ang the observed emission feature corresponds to H-beta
